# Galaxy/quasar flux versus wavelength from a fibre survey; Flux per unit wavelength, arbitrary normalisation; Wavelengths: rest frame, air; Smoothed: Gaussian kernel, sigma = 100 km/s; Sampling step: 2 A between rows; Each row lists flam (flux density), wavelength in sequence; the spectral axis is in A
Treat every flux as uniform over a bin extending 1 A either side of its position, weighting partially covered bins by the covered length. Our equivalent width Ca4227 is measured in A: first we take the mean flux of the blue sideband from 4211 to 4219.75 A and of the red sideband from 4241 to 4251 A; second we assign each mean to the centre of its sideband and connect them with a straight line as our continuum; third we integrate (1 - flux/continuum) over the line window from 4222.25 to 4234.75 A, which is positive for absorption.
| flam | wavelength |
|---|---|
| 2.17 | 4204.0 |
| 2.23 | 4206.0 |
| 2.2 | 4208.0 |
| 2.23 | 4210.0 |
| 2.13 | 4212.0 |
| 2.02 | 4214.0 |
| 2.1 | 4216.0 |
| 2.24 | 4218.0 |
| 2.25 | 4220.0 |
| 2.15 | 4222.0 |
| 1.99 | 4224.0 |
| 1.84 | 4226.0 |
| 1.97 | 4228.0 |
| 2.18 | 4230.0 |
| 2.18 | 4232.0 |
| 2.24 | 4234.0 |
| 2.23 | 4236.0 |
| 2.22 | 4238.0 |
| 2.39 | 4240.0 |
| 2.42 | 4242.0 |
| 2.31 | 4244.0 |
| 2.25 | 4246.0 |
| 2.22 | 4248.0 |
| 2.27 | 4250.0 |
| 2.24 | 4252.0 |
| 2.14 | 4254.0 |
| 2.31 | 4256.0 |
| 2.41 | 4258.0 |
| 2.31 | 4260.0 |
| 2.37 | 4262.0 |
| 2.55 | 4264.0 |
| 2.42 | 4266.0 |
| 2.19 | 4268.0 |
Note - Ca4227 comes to 0.8 A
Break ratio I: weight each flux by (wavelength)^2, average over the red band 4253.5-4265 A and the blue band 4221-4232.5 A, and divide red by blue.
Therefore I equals 1.2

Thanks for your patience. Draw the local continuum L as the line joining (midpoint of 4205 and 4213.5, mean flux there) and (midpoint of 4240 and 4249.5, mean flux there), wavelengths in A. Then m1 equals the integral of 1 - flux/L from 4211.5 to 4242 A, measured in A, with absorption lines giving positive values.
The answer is 1.3 A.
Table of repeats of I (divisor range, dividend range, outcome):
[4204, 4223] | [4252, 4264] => 1.09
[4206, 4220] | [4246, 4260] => 1.07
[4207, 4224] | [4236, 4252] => 1.08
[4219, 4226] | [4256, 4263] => 1.15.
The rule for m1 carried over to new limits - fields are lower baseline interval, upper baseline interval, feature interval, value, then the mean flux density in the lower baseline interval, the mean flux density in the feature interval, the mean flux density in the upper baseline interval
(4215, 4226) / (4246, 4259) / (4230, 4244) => -0.52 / 2.12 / 2.27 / 2.26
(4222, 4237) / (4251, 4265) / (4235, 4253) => -0.56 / 2.09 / 2.28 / 2.33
